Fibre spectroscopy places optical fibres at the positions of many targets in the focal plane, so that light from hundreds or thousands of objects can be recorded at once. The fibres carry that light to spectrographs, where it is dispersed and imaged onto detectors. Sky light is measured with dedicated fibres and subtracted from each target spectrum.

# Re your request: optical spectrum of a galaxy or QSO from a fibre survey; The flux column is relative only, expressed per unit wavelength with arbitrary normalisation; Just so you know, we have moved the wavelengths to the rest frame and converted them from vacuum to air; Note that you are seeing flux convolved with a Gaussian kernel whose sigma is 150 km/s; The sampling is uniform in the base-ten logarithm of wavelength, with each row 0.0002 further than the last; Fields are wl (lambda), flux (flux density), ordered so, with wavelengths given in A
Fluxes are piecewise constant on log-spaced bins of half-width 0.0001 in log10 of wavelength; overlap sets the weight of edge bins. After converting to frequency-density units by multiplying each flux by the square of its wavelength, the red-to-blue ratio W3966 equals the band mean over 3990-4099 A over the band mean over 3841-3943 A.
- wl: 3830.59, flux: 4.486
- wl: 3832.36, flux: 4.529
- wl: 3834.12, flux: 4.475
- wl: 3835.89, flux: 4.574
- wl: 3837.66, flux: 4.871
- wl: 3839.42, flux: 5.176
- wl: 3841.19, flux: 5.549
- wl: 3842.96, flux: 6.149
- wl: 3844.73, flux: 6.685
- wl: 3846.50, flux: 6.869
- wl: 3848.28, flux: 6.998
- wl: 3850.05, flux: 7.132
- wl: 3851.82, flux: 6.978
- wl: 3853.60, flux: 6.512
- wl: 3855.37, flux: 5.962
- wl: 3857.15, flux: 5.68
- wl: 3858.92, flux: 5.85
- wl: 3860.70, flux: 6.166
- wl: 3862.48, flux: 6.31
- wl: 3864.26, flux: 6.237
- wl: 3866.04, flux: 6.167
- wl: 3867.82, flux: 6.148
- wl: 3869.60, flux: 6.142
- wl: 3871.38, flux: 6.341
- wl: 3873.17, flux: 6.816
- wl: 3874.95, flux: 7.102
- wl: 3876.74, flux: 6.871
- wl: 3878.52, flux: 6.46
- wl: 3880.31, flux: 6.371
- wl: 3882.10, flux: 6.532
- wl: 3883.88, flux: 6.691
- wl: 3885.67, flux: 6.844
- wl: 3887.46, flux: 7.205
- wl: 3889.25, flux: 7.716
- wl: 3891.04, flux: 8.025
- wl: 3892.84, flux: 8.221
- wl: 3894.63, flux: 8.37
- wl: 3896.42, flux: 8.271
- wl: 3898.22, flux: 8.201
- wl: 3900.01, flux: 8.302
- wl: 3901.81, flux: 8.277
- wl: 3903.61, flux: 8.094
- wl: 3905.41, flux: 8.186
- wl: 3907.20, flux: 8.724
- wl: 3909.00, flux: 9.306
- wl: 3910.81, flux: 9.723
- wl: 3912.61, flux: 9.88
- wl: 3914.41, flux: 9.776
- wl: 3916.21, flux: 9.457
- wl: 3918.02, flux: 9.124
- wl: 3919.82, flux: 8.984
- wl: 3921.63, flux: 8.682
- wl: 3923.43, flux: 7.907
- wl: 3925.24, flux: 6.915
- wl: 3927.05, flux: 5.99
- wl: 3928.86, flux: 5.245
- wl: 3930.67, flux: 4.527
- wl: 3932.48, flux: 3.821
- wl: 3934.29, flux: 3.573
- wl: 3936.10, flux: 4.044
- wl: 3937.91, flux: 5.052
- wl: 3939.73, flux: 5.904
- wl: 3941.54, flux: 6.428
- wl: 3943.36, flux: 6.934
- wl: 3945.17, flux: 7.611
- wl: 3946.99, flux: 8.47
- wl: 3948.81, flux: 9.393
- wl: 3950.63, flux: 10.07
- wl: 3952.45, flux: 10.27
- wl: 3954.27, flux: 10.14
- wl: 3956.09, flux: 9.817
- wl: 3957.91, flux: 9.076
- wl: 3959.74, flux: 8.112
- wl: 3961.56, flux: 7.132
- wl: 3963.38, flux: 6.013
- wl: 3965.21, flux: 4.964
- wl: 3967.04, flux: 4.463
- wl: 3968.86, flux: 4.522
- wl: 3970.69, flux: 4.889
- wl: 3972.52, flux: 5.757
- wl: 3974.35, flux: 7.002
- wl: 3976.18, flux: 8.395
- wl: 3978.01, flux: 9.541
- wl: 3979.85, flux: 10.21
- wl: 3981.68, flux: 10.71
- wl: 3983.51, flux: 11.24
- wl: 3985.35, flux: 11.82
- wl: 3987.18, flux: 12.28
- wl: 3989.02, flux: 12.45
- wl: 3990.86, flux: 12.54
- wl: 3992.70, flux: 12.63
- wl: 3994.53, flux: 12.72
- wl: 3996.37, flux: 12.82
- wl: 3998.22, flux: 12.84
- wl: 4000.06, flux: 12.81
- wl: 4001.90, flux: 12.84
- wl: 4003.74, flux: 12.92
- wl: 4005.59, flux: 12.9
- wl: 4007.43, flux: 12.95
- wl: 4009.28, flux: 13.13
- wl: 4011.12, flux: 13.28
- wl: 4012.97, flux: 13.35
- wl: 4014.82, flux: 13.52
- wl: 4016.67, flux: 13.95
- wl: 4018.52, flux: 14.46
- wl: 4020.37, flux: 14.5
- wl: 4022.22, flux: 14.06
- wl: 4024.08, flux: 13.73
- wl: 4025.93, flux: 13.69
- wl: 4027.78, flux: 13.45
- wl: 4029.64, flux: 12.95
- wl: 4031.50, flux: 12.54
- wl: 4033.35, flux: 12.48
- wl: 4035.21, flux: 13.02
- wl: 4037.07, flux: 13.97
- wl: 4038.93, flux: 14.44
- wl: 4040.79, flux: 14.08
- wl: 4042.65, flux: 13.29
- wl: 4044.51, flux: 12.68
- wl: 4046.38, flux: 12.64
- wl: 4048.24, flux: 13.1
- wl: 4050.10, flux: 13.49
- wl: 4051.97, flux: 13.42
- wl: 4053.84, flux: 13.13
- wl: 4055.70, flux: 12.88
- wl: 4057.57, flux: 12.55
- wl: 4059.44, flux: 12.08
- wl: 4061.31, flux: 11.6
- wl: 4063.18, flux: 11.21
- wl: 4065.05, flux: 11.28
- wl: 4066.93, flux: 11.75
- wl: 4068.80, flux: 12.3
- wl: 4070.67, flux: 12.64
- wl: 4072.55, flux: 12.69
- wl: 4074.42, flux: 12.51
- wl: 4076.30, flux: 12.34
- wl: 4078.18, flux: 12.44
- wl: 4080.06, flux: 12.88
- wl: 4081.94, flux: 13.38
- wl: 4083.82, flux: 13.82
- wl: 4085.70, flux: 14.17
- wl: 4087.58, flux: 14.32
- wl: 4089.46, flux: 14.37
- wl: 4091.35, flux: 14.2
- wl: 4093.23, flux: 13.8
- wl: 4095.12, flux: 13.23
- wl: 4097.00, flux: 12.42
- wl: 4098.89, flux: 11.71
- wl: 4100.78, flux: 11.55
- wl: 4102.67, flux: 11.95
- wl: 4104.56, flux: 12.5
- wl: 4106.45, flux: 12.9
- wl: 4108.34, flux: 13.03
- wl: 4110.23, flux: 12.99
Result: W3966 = 2.01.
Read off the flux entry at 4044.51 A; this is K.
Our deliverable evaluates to 12.68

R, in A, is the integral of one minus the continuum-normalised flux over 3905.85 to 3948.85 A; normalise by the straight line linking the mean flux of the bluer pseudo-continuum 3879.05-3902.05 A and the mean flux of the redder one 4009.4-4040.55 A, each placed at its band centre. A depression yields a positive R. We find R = 8.6 A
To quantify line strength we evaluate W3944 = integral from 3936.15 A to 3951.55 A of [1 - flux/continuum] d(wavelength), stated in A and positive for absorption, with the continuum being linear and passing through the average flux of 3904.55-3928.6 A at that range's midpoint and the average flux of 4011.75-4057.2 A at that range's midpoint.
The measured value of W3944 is 3.86 A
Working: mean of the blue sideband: 8.57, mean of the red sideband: 13.4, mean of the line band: 7.29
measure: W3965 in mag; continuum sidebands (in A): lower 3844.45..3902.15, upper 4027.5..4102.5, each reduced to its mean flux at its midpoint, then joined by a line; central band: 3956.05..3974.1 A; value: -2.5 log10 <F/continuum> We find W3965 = 0.468 mag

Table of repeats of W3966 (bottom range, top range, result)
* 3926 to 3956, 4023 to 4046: 2.05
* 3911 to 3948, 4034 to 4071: 1.95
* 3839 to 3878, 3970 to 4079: 2.11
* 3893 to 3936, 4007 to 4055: 1.84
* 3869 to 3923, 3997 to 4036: 1.77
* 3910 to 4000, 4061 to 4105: 1.61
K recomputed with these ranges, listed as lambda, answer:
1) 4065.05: 11.28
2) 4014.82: 13.52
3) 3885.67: 6.844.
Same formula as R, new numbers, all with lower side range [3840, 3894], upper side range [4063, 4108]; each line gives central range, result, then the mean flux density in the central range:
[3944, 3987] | 5.02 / 8.31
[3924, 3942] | 7.03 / 5.17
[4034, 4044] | -1.91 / 13.7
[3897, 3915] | -2.53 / 8.82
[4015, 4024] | -2.64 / 14.1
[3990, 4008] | -4.25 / 12.8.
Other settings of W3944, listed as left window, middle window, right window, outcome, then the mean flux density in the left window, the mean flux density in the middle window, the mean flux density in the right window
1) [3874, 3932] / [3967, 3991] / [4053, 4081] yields 2.1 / 7.78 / 9.04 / 12.3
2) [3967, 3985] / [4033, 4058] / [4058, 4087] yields -4.6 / 7.96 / 13.3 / 12.5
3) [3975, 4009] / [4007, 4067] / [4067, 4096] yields -2.7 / 11.9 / 13.1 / 13.2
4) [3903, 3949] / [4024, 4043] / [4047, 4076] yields -3.4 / 7.34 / 13.4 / 12.4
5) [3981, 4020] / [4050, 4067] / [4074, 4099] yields 1.1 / 12.8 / 12.3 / 13.3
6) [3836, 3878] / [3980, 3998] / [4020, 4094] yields -2.2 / 6.26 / 12.1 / 13.1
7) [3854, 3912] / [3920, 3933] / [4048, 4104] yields 3.2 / 7.24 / 6.38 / 12.8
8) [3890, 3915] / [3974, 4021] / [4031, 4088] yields -4.4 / 8.65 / 12.3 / 12.9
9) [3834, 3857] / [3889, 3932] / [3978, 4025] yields 3.2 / 6.03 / 8.12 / 12.8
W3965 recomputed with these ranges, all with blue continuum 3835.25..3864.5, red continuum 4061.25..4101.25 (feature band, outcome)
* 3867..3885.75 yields 0.05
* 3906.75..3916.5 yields -0.20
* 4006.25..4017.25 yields -0.23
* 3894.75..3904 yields -0.10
